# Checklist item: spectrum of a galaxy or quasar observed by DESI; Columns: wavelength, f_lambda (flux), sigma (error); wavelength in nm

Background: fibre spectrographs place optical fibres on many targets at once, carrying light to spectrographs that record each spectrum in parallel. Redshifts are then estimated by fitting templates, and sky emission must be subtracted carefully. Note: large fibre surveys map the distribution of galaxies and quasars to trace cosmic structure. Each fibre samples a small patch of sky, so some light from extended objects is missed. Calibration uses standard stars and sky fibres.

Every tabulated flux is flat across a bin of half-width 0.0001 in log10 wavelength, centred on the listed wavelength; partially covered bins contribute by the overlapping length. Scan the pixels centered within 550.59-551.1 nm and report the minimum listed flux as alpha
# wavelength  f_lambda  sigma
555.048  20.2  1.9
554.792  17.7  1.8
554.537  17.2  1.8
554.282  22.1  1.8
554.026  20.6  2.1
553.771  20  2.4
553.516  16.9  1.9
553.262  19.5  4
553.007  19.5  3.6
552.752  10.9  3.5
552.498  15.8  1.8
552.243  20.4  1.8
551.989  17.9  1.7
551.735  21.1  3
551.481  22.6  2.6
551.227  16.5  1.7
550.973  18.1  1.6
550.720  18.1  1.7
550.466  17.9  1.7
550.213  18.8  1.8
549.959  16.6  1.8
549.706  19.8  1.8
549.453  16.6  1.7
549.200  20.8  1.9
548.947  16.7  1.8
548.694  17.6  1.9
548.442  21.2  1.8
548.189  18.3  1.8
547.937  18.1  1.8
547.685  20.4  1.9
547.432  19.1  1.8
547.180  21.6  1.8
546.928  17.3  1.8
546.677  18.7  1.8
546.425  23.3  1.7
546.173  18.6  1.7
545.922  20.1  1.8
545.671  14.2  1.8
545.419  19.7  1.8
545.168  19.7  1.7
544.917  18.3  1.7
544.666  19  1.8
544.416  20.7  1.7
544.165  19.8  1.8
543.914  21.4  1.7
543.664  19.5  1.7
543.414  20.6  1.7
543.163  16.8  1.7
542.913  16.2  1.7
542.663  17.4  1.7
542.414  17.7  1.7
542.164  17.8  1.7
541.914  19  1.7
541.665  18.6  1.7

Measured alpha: 18.1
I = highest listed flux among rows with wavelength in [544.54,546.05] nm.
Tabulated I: 20.1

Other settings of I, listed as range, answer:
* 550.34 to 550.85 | 18.1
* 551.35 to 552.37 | 22.6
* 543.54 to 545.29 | 21.4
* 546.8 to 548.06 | 21.6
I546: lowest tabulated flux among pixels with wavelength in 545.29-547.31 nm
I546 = 14.2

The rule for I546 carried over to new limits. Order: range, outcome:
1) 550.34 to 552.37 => 16.5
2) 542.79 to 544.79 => 16.2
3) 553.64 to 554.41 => 20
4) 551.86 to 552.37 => 17.9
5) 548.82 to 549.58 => 16.6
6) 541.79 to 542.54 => 17.7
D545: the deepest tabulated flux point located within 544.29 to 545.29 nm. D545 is 18.3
